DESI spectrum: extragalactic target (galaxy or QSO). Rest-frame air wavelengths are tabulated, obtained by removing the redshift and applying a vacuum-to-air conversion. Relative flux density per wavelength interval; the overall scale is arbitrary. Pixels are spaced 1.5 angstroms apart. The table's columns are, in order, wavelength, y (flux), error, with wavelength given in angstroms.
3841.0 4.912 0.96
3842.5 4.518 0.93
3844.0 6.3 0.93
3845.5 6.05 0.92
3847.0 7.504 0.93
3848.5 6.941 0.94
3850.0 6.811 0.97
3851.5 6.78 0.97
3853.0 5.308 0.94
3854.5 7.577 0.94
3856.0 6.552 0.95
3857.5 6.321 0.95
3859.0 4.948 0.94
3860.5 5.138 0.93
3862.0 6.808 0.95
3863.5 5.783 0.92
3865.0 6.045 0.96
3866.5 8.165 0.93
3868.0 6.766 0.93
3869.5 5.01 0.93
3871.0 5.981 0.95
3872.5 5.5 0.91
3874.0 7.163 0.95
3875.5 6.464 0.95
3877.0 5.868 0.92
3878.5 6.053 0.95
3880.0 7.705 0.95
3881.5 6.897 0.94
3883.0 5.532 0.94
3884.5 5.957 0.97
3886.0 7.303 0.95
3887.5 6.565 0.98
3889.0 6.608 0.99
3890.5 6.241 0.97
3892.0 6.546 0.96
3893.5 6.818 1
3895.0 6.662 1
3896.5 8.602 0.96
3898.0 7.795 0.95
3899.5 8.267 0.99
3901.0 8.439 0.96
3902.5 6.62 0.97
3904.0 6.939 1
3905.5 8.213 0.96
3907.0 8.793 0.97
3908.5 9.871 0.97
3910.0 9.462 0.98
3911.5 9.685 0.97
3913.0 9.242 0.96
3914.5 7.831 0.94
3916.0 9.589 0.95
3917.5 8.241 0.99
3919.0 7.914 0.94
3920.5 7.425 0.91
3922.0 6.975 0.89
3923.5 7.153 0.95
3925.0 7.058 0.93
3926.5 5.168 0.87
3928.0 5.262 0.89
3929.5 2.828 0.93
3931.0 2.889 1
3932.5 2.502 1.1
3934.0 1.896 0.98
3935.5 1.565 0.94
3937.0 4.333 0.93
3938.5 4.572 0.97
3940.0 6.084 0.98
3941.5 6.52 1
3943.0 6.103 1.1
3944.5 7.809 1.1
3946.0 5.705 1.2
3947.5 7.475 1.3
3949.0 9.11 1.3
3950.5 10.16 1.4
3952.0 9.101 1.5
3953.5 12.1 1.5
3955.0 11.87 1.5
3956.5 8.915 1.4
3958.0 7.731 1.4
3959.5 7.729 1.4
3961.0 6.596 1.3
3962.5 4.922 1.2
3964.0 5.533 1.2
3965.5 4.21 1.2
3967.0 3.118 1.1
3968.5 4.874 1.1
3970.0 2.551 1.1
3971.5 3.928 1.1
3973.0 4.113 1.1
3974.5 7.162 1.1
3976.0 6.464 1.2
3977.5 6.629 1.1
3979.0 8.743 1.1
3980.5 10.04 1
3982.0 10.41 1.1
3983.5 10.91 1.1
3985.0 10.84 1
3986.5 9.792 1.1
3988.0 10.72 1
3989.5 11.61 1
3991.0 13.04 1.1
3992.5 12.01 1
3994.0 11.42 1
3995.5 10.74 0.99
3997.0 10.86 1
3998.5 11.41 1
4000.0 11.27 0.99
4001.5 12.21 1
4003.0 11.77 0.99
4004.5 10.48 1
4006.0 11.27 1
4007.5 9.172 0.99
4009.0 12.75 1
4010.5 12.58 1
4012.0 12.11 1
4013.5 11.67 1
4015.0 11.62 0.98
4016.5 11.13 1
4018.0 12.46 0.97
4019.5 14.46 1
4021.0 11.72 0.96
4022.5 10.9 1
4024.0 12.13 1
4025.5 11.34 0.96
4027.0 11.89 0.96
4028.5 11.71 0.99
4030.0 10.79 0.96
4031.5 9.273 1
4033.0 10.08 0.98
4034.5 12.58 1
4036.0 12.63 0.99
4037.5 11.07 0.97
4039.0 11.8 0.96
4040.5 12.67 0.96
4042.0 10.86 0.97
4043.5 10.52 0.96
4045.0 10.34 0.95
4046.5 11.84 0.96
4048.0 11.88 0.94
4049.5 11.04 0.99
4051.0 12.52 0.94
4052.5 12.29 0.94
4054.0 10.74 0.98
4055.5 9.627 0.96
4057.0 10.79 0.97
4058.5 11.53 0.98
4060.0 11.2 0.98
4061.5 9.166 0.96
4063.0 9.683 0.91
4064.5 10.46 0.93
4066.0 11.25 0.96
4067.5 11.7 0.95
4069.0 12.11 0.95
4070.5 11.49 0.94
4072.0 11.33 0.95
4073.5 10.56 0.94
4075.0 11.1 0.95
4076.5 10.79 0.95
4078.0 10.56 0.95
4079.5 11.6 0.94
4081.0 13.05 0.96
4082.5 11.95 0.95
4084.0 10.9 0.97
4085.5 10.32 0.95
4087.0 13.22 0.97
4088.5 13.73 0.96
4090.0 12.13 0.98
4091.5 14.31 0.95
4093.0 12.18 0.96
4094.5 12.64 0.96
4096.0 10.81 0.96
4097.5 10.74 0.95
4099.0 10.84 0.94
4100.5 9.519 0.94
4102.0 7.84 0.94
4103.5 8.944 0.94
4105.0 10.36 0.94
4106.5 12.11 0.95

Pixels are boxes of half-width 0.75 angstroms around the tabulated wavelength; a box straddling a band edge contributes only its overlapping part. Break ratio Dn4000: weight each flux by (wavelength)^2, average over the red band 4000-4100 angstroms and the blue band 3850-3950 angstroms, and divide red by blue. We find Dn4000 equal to 1.88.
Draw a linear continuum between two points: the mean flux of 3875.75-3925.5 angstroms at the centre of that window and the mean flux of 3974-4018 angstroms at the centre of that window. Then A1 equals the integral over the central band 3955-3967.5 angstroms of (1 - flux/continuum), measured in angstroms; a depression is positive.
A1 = 3.99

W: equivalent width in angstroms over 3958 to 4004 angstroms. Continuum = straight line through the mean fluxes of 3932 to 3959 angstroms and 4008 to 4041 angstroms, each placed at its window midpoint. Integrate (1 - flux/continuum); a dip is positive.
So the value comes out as 3.7 angstroms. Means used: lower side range 6.91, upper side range 11.8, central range 8.52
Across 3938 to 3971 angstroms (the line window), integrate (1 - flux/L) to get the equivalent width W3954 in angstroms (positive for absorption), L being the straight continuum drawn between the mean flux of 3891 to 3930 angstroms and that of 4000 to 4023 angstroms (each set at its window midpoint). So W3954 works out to 8.5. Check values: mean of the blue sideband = 7.61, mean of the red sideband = 11.7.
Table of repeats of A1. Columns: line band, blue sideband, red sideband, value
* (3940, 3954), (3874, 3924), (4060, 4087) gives 0.8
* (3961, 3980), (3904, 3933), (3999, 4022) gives 8.7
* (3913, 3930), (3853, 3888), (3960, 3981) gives -3.0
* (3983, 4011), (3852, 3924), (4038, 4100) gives -4.6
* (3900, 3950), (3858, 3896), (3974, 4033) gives 8.2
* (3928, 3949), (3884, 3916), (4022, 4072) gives 9.4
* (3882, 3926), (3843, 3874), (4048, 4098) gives -1.4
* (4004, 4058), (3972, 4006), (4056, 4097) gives -3.6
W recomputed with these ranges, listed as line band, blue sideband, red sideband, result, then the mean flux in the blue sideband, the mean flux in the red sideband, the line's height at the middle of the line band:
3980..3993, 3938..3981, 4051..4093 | -5.0 angstroms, 6.89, 11.4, 7.98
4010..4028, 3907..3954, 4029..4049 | -2.7 angstroms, 6.83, 11.3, 10.4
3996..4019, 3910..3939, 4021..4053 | -3.5 angstroms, 6.01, 11.4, 10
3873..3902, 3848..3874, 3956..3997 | -1.0 angstroms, 6.28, 8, 6.68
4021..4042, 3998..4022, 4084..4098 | 0.8 angstroms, 11.7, 12.2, 11.9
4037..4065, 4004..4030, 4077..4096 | 2.0 angstroms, 11.7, 12.1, 11.9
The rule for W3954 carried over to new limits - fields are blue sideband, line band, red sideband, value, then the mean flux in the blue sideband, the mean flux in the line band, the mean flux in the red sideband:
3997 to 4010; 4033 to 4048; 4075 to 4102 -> -0.1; 11.3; 11.5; 11.6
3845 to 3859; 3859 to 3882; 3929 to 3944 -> -1.2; 6.57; 6.3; 4.01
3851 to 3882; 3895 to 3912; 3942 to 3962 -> -2.6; 6.32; 8.33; 8.42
